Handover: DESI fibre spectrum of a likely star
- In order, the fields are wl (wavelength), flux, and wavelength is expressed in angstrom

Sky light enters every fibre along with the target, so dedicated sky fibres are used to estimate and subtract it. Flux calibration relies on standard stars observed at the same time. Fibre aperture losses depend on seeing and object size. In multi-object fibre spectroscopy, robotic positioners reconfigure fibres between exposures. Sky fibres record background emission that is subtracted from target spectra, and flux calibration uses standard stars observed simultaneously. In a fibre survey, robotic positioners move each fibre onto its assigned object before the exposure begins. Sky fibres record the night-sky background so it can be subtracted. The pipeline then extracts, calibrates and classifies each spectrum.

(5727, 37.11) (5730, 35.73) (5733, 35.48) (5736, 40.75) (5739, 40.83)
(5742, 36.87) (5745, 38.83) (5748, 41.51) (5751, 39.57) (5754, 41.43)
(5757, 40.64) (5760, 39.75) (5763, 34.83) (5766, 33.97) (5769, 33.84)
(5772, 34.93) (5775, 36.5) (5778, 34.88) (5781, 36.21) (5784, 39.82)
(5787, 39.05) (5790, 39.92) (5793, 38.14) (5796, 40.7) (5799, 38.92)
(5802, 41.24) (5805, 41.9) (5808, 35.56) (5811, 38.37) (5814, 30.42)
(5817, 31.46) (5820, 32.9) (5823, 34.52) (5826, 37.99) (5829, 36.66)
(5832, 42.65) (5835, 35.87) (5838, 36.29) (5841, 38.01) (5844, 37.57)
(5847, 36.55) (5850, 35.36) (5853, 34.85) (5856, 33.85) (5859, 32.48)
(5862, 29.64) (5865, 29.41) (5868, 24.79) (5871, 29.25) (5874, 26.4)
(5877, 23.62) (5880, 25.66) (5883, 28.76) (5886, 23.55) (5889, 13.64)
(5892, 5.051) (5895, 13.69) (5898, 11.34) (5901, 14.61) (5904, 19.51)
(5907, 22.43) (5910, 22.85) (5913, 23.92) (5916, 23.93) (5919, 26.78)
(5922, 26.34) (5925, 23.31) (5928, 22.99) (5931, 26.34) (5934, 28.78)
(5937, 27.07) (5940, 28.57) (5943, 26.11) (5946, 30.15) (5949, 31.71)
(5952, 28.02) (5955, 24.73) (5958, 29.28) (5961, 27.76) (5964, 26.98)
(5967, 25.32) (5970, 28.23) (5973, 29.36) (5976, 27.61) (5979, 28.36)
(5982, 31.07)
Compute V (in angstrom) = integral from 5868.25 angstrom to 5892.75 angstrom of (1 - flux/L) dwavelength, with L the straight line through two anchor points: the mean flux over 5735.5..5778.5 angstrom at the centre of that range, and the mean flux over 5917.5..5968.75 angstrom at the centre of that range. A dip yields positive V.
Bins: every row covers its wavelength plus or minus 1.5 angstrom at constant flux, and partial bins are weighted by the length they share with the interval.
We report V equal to 6.5 angstrom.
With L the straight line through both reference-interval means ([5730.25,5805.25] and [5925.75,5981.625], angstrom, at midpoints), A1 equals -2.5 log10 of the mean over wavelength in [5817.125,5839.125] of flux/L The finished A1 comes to -0.05 mag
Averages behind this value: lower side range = 38.3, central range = 36.4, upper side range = 27.6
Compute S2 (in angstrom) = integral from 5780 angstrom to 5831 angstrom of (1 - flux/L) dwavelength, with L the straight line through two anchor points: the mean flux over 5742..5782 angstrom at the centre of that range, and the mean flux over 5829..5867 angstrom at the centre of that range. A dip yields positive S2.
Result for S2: -1.5 angstrom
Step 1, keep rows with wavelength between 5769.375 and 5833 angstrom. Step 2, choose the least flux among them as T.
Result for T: 30.42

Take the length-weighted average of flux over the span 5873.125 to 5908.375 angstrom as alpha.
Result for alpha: 18.9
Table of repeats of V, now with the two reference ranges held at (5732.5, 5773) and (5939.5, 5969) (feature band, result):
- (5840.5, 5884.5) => 2.3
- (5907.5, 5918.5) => 2.3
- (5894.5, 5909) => 6.5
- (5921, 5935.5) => 1.8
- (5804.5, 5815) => -0.3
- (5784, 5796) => -1.0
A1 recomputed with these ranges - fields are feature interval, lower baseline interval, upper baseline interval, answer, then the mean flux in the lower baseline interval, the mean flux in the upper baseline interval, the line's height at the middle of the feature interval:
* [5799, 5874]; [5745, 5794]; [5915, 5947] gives -0.05 mag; 37.8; 26.4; 33.1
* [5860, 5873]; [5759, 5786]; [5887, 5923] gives -0.19 mag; 36.1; 18.6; 23.7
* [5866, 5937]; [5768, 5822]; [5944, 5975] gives 0.37 mag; 36.9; 28.1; 31.2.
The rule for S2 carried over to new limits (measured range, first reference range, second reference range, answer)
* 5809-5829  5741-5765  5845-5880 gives -0.36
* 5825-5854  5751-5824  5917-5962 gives -2.98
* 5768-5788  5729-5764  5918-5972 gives 0.32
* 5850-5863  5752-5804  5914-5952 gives -0.31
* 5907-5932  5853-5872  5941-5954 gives 4.19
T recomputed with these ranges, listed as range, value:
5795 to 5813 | 35.56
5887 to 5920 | 5.051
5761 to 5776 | 33.84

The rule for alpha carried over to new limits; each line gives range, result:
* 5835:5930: 25.9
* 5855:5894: 24.8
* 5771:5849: 37.2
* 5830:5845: 38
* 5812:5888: 32.3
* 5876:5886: 25.8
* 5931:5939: 27.7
